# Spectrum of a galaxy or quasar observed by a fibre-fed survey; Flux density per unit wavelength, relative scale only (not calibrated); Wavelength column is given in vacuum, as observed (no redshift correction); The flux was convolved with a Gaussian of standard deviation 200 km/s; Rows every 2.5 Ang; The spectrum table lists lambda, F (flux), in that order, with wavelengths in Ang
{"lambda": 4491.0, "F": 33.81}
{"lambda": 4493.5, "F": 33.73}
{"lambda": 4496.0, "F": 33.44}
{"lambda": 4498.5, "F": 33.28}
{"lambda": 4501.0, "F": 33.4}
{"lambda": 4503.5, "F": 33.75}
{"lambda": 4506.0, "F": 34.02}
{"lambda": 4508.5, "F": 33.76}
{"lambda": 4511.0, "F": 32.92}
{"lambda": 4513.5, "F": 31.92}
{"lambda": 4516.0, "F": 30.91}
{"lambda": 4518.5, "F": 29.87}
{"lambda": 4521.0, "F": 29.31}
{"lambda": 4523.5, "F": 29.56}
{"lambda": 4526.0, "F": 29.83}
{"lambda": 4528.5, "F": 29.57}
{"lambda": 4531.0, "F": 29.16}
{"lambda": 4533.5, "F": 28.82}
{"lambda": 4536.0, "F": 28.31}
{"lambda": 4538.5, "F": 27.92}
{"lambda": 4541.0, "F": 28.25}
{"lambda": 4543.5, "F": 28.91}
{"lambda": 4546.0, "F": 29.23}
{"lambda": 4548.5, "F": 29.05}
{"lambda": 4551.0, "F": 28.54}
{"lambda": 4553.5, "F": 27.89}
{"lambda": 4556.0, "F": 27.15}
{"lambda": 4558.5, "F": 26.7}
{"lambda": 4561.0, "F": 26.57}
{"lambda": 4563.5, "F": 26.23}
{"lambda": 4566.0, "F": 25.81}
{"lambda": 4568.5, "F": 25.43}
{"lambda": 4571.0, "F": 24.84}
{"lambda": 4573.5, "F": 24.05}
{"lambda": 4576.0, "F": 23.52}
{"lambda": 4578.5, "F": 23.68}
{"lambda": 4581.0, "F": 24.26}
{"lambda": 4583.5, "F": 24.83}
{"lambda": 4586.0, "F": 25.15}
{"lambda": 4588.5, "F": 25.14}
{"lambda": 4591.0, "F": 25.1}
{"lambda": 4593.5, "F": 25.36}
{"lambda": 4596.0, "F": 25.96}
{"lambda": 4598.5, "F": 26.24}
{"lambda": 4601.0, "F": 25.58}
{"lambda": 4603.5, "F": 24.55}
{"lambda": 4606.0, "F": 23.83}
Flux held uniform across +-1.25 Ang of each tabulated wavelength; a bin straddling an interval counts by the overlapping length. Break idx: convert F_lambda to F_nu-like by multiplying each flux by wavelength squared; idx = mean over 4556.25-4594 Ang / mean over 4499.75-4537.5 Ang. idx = 0.8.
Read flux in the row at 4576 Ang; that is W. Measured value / 23.52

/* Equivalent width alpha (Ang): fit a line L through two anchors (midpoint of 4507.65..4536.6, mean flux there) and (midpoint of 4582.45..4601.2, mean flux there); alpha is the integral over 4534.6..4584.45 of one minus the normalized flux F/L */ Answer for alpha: 2.1 Ang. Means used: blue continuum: 30.3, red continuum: 25.4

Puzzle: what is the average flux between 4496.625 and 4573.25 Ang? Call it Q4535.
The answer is 29.3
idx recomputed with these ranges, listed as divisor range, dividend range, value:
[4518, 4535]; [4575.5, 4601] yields 0.87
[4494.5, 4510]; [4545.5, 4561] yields 0.85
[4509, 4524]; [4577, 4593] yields 0.82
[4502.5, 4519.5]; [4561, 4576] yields 0.80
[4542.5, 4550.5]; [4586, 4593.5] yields 0.88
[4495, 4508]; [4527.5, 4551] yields 0.87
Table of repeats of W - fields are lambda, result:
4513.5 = 31.92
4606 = 23.83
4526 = 29.83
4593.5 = 25.36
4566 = 25.81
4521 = 29.31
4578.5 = 23.68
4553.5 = 27.89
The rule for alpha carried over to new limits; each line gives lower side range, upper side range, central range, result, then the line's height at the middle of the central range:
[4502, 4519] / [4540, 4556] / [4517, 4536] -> 0.9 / 30.9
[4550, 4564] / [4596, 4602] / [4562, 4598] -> 2.1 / 26.5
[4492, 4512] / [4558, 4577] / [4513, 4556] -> 0.5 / 29.5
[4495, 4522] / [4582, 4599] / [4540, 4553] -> 0.2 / 29.1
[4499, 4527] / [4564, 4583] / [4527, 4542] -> 0.3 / 29.2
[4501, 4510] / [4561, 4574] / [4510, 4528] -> 0.8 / 32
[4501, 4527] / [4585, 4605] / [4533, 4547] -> 0.5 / 29.7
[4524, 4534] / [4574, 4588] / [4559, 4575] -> 0.1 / 25.7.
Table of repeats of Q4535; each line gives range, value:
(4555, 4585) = 25.2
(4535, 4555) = 28.5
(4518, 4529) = 29.6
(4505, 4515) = 33.1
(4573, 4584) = 24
